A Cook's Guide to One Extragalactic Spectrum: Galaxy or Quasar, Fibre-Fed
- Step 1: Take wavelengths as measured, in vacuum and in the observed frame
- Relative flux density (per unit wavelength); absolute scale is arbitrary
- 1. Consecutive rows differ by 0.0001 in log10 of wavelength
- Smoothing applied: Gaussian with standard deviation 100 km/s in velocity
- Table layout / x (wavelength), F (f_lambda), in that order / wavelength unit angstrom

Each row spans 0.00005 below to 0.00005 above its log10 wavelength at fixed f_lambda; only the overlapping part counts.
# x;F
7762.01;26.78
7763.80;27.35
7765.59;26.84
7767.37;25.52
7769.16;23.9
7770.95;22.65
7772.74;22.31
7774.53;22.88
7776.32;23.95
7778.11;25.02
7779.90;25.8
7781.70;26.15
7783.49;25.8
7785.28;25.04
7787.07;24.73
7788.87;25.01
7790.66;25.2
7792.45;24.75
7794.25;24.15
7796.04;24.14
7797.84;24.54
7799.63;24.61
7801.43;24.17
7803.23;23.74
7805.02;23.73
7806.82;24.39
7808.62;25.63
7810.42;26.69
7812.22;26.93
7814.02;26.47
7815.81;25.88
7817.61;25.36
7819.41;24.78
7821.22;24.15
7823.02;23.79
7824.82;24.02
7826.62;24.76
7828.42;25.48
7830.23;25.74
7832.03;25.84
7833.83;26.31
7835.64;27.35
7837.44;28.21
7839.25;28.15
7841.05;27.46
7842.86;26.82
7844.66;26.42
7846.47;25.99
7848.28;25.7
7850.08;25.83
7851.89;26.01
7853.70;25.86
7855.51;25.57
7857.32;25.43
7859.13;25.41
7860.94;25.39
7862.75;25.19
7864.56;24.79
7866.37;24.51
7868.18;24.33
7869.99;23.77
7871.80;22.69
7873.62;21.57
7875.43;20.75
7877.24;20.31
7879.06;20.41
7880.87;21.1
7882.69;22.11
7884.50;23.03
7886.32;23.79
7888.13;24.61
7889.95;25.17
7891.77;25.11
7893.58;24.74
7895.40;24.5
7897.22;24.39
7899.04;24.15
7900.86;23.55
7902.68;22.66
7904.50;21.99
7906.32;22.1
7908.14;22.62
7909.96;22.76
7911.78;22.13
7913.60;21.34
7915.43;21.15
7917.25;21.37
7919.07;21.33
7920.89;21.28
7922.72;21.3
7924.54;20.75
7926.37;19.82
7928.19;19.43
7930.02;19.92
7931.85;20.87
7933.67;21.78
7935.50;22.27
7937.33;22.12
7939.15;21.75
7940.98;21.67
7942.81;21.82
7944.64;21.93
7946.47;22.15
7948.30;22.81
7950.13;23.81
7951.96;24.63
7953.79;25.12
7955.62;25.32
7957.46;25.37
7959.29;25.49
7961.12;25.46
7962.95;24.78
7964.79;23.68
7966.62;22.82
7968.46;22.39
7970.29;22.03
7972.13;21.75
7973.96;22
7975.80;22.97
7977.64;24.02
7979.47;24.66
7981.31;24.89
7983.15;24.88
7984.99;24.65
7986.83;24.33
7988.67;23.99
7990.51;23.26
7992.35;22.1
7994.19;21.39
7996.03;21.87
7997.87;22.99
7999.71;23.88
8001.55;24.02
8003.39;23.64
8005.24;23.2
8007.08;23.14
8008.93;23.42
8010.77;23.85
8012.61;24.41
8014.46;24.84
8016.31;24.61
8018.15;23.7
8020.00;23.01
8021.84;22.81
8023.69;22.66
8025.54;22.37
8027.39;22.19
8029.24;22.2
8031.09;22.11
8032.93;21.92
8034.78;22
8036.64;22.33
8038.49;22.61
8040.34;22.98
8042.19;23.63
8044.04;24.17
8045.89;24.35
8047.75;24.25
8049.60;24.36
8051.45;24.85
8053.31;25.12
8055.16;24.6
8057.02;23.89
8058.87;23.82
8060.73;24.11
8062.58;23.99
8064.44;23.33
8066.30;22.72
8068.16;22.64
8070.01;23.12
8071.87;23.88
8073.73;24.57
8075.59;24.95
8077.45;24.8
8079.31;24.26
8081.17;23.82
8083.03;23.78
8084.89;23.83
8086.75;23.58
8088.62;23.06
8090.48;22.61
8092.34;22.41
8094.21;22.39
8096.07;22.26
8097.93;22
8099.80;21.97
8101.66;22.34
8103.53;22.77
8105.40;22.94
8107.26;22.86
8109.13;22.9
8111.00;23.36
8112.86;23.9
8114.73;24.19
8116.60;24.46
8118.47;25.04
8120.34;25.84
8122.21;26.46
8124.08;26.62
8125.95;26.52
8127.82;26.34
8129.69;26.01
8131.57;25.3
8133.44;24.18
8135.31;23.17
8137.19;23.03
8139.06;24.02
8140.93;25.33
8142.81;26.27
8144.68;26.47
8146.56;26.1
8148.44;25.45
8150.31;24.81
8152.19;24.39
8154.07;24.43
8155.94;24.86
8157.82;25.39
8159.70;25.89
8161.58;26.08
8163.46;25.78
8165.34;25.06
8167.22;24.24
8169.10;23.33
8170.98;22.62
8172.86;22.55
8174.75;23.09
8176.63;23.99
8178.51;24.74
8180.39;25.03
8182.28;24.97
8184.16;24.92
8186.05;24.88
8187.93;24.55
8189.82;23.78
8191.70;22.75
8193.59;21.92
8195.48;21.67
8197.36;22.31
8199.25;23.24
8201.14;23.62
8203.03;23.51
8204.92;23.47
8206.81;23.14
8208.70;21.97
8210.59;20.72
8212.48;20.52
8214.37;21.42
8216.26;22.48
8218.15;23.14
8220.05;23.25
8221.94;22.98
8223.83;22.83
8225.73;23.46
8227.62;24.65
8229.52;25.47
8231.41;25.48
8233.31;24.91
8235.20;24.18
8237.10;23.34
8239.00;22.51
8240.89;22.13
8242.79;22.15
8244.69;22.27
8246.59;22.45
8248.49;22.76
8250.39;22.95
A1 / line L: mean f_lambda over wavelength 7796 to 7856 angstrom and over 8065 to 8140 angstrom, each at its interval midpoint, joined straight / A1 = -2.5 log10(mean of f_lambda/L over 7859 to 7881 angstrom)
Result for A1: 0.10 mag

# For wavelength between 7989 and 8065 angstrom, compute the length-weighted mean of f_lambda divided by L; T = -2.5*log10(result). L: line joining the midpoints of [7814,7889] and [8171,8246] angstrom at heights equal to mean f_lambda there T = 0.030 mag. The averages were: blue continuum 24.8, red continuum 23.3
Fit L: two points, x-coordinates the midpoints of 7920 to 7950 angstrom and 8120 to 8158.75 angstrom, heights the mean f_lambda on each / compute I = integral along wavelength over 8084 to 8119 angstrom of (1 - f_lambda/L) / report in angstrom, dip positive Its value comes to 2.1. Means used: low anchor 21.4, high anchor 25.3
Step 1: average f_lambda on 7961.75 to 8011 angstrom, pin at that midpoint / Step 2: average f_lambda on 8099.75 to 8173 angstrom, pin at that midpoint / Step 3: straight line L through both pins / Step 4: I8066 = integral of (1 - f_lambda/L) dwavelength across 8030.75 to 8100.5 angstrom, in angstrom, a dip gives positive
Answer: 1.6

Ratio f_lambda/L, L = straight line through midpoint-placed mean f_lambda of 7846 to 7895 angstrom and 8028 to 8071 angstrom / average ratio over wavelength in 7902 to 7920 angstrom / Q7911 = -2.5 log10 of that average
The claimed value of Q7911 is 0.093 mag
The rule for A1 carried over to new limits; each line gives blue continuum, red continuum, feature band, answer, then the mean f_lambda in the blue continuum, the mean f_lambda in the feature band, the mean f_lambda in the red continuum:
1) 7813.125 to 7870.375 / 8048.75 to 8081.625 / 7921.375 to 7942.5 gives 0.19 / 25.7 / 21.1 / 24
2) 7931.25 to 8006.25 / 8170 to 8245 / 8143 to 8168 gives -0.09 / 23.3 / 25.3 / 23.3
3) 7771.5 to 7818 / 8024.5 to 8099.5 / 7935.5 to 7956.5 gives 0.05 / 24.9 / 23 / 23.4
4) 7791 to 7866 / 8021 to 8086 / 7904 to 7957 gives 0.12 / 25.5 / 22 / 23.5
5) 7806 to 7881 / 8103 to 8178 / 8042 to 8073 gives 0.04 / 25.1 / 23.9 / 24.7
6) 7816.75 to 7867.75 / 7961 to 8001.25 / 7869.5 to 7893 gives 0.11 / 25.7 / 22.7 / 23.4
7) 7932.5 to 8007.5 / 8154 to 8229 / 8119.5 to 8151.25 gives -0.08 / 23.3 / 25.4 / 23.6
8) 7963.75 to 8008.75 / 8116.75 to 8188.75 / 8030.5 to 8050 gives 0.03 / 23.3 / 23.1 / 24.9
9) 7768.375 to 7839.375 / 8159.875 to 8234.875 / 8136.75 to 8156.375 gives -0.06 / 25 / 25.1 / 23.6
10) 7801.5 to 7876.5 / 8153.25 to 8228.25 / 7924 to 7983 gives 0.08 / 25.3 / 22.9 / 23.6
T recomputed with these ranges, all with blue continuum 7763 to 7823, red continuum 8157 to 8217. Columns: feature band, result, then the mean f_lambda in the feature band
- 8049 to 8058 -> -0.03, 24.6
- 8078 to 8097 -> 0.03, 23.2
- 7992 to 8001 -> 0.08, 22.6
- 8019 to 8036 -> 0.08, 22.4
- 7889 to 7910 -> 0.04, 23.7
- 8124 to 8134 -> -0.09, 25.8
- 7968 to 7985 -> 0.04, 23.4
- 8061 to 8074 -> 0.02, 23.4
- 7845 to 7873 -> -0.02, 25.1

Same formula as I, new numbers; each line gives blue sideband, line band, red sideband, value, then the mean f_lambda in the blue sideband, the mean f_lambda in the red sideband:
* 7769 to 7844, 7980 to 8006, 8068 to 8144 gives 1.0 angstrom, 25.2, 24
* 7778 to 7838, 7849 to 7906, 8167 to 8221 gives 2.4 angstrom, 25.2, 23.2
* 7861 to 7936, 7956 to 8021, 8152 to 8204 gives -1.8 angstrom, 22.5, 24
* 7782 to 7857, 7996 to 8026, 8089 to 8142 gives 1.2 angstrom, 25.5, 24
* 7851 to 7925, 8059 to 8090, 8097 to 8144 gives 0.4 angstrom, 23.2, 24.3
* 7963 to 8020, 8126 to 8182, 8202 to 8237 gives -3.6 angstrom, 23.5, 23.2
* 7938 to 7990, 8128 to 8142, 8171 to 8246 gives -0.7 angstrom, 23.6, 23.3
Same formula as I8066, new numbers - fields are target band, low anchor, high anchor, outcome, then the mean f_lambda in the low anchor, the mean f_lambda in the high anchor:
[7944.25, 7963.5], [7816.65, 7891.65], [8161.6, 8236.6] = 0.1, 24.7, 23.5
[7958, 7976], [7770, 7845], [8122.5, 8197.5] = 1.1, 25.2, 24.6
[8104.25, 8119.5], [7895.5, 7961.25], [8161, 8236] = -0.3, 22.4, 23.6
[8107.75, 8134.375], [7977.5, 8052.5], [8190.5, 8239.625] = -2.1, 23.4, 23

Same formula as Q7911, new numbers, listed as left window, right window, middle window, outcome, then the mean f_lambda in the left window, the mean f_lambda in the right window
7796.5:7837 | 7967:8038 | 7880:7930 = 0.08 mag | 25.2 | 23.2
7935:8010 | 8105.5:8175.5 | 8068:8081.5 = 0.01 mag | 23.4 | 24.7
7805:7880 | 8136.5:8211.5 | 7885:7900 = 0.02 mag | 25.1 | 24.1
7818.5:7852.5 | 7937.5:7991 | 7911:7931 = 0.17 mag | 25.9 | 23.6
